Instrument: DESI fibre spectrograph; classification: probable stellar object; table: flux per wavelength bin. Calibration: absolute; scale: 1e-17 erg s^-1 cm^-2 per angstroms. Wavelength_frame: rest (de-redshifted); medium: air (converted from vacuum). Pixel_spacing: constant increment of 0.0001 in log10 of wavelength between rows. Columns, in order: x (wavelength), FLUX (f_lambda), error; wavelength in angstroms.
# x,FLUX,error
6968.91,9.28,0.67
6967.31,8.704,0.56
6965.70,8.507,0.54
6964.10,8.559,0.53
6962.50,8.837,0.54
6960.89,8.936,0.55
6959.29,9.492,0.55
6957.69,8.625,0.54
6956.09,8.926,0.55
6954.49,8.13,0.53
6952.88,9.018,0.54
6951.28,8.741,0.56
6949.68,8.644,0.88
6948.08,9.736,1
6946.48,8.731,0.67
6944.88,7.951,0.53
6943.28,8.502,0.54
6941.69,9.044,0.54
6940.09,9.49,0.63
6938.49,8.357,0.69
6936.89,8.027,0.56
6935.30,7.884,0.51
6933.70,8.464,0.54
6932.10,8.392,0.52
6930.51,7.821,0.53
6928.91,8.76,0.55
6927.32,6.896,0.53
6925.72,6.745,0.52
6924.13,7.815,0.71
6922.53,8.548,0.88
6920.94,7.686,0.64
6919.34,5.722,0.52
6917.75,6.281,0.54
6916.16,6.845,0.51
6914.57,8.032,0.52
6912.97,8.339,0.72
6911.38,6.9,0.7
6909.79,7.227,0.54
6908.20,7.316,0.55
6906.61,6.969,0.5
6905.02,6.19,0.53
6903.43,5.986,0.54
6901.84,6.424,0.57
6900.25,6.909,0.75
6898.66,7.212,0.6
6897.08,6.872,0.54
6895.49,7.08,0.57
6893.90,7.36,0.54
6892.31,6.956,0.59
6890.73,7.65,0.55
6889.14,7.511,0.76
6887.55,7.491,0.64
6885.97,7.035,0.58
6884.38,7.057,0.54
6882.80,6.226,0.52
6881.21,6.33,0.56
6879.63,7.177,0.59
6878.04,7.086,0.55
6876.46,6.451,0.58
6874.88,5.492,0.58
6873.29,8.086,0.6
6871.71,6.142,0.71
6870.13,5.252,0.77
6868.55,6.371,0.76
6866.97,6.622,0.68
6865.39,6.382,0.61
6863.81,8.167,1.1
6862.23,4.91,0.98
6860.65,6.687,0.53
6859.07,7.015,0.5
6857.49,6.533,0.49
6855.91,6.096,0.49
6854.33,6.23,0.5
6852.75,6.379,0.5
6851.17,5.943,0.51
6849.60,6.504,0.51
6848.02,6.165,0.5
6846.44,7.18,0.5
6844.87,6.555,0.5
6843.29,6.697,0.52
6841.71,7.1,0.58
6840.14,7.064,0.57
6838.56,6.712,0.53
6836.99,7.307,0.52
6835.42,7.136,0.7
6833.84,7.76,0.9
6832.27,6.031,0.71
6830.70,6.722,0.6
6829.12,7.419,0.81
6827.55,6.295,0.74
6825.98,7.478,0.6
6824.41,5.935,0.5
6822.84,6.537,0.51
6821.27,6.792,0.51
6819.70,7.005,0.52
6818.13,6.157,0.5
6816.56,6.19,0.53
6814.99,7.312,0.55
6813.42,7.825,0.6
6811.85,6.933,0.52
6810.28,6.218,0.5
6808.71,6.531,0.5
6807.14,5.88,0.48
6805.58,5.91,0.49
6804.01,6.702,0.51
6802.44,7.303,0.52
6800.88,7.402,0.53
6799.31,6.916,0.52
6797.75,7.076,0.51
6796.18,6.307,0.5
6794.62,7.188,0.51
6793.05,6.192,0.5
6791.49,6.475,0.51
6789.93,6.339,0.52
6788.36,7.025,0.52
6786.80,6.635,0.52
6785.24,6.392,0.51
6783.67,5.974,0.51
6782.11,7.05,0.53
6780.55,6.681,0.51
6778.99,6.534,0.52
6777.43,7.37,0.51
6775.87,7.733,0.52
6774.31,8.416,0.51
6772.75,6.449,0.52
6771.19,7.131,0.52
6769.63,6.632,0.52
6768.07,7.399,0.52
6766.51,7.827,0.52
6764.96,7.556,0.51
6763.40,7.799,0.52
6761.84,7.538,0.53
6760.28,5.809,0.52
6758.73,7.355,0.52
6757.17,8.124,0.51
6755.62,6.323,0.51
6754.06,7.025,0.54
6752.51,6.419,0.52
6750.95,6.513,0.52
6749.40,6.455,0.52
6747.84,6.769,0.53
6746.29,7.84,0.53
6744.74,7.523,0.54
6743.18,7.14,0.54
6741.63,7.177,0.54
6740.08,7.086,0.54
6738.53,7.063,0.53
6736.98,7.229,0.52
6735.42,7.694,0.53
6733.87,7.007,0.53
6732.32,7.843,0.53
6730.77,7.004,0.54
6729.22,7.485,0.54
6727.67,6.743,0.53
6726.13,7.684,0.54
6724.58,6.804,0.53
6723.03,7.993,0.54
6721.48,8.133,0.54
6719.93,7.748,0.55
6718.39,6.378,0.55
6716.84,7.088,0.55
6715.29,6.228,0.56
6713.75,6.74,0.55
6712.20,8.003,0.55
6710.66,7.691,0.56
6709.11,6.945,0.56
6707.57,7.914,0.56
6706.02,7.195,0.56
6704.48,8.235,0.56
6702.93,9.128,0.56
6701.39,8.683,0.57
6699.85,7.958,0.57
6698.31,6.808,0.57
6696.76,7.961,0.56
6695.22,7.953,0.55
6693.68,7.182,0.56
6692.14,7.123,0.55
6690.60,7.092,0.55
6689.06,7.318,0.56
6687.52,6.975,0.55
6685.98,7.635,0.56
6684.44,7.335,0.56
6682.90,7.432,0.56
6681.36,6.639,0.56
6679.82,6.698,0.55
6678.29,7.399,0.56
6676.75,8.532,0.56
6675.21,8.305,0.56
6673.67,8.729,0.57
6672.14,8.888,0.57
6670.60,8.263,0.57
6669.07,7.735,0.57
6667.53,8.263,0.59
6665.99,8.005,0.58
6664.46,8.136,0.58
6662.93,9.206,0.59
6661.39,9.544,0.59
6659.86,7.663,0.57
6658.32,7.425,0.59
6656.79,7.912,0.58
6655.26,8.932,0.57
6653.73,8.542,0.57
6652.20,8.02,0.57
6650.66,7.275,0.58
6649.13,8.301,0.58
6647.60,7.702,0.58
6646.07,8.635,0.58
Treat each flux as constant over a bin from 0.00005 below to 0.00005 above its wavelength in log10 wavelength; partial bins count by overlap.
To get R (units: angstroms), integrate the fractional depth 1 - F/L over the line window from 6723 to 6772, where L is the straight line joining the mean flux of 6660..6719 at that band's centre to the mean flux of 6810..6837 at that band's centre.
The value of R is 1.09 angstroms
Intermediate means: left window 7.72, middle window 7.17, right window 6.83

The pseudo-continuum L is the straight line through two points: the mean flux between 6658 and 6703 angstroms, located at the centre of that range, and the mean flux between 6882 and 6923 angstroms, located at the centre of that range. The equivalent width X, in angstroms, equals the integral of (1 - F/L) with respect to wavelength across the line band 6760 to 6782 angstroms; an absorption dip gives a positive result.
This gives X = 0.9 angstroms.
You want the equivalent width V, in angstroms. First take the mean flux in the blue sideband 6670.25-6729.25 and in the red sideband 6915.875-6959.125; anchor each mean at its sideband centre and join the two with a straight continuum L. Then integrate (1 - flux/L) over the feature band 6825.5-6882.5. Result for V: 9.4 angstroms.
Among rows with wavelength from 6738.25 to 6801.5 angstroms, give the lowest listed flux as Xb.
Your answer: 5.809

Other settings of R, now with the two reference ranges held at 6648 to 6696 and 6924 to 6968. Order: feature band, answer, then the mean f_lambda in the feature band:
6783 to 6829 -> 8.5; 6.67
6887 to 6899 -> 1.6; 7.26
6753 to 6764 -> 1.3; 7.11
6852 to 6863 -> 2.7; 6.26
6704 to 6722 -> 1.5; 7.33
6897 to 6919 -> 3.9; 6.94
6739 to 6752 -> 1.6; 7.05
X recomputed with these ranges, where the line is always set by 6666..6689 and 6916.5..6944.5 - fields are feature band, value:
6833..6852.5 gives 2.5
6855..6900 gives 6.3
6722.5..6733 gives 0.6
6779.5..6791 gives 1.8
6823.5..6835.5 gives 1.6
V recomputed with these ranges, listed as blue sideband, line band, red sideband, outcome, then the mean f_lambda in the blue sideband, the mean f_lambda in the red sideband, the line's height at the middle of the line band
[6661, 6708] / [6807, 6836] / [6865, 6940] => 2.54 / 7.86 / 7.14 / 7.41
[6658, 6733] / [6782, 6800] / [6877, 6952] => 2.36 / 7.67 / 7.54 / 7.61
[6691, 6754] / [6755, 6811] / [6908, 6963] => 5.05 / 7.36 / 8.14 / 7.58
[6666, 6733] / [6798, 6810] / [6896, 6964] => 1.65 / 7.58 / 7.9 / 7.73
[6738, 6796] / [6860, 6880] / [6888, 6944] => 2.26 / 6.99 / 7.49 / 7.34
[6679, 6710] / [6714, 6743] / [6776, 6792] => -0.13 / 7.51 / 6.69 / 7.2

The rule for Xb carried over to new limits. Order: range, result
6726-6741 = 6.743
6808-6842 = 5.935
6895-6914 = 5.986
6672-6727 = 6.228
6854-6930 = 4.91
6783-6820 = 5.88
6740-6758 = 6.323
